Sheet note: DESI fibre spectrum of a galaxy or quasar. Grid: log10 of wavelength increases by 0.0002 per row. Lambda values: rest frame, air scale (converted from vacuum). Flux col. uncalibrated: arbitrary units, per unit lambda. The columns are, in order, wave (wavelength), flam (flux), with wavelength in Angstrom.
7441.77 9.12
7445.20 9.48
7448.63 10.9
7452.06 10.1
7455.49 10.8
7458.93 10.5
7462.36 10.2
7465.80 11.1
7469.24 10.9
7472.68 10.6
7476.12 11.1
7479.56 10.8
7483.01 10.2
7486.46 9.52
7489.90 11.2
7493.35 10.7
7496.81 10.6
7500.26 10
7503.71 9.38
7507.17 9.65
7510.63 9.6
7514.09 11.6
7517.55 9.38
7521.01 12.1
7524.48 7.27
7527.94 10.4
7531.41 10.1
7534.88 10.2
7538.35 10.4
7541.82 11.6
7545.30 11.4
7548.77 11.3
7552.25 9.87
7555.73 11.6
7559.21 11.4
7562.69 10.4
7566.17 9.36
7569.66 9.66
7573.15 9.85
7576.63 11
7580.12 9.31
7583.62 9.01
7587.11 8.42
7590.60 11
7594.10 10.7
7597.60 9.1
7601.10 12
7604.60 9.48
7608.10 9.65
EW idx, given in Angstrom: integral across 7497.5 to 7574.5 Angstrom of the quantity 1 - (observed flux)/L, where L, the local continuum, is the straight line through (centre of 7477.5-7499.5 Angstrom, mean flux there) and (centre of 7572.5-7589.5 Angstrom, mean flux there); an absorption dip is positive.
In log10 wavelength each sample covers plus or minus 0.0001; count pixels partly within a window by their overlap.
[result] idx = -2.3 Angstrom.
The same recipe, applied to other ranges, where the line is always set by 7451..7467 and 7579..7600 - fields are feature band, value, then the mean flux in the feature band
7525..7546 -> -0.9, 10.5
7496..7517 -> 0.3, 10.1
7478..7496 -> -0.2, 10.5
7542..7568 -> -2.4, 10.8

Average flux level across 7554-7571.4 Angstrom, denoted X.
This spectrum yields 10.5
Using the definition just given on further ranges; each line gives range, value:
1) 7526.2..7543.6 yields 10.5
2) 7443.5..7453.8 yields 10.2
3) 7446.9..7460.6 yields 10.6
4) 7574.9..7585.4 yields 9.76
